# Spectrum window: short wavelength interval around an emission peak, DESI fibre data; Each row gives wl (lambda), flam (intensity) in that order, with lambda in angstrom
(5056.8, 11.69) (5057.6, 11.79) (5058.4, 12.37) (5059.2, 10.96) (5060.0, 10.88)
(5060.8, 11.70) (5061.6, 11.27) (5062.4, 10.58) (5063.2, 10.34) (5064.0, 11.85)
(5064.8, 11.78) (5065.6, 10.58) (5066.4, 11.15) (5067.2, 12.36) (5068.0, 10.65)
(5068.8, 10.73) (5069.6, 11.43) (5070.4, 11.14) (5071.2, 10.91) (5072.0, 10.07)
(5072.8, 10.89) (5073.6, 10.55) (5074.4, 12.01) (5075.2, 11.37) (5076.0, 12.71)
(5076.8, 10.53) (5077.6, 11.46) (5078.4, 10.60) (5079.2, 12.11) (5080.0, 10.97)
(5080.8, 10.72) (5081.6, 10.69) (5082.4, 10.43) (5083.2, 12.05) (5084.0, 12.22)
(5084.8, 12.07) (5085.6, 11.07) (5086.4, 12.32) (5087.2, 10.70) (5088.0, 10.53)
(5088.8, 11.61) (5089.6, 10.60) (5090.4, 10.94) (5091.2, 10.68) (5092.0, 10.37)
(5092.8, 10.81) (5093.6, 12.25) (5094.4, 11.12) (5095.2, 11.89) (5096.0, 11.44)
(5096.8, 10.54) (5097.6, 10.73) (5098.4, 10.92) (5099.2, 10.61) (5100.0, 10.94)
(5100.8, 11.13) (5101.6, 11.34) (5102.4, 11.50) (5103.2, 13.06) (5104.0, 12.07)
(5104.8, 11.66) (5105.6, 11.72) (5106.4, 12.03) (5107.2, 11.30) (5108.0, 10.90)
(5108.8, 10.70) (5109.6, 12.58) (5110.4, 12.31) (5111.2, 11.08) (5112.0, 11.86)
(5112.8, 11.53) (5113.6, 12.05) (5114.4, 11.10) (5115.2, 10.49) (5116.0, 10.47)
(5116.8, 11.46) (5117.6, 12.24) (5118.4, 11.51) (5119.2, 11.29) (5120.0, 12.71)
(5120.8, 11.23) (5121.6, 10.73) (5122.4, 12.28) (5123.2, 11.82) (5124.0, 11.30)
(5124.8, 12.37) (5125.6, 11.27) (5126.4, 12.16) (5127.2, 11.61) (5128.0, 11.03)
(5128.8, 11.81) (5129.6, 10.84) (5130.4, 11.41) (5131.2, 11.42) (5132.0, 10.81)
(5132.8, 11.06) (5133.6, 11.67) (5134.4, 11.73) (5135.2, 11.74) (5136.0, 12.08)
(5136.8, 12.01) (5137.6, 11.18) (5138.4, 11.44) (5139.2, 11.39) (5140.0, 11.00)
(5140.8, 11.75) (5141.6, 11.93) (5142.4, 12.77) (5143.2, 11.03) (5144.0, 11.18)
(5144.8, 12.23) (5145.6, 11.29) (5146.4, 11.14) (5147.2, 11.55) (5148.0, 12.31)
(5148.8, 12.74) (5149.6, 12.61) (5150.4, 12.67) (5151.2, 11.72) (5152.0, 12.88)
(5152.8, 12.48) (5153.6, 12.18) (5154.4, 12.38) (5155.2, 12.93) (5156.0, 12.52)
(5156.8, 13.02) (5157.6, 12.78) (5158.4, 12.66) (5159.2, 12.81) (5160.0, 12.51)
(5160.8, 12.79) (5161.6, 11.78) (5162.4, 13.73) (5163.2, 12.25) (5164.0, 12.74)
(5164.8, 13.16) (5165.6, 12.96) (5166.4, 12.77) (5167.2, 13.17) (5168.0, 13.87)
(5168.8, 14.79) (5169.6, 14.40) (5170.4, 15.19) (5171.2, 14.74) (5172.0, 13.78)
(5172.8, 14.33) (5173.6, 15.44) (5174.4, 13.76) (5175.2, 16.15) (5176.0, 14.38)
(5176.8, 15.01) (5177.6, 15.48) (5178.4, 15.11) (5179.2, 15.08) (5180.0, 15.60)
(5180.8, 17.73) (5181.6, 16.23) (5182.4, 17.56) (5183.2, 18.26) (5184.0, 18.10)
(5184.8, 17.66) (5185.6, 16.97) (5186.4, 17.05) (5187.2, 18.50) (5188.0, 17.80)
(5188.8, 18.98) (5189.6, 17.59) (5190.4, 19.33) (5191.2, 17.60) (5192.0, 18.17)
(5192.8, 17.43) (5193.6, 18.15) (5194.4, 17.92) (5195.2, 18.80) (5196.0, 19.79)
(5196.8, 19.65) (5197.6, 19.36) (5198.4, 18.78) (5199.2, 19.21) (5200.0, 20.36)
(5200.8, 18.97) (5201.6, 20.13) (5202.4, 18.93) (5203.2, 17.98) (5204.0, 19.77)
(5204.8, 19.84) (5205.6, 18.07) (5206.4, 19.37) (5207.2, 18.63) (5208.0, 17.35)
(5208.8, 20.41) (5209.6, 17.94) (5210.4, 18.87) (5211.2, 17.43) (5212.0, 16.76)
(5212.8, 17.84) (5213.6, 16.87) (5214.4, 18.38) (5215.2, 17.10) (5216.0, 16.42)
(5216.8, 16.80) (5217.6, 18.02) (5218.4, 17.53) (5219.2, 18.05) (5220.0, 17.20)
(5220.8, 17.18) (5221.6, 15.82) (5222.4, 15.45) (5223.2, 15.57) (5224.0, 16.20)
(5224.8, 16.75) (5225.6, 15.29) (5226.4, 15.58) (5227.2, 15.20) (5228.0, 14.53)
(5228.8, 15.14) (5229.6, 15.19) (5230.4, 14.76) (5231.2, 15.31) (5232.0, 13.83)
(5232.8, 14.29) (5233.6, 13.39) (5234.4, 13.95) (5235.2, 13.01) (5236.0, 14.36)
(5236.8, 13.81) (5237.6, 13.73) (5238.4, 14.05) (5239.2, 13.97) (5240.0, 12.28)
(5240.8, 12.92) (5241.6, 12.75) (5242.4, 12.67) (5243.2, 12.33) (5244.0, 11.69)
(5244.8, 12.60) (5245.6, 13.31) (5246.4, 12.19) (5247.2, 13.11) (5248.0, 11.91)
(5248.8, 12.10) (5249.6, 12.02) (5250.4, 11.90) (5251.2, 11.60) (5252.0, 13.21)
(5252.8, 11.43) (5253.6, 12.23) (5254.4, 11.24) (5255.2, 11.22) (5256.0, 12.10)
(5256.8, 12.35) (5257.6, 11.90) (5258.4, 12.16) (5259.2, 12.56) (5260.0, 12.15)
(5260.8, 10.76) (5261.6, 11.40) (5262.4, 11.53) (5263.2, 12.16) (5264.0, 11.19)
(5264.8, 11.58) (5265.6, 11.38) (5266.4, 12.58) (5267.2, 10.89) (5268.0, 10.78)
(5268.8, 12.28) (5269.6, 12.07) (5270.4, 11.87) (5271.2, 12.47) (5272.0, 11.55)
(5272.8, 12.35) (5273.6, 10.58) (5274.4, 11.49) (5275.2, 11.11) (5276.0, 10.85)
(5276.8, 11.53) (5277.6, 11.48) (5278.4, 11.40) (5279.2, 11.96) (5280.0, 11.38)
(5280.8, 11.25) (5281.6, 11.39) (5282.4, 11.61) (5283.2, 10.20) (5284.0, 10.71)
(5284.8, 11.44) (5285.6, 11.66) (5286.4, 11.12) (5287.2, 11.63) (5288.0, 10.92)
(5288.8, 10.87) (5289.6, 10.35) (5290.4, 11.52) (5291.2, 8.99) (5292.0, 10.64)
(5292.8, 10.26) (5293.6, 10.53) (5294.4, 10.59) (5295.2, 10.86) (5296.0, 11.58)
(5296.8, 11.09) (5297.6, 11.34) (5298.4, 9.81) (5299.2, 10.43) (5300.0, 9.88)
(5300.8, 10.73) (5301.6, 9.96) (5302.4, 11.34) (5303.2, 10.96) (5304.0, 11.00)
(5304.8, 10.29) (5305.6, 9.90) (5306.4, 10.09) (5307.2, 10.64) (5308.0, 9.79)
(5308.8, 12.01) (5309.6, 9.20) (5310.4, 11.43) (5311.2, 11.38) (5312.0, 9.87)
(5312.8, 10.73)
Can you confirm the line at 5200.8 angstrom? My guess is Mg II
